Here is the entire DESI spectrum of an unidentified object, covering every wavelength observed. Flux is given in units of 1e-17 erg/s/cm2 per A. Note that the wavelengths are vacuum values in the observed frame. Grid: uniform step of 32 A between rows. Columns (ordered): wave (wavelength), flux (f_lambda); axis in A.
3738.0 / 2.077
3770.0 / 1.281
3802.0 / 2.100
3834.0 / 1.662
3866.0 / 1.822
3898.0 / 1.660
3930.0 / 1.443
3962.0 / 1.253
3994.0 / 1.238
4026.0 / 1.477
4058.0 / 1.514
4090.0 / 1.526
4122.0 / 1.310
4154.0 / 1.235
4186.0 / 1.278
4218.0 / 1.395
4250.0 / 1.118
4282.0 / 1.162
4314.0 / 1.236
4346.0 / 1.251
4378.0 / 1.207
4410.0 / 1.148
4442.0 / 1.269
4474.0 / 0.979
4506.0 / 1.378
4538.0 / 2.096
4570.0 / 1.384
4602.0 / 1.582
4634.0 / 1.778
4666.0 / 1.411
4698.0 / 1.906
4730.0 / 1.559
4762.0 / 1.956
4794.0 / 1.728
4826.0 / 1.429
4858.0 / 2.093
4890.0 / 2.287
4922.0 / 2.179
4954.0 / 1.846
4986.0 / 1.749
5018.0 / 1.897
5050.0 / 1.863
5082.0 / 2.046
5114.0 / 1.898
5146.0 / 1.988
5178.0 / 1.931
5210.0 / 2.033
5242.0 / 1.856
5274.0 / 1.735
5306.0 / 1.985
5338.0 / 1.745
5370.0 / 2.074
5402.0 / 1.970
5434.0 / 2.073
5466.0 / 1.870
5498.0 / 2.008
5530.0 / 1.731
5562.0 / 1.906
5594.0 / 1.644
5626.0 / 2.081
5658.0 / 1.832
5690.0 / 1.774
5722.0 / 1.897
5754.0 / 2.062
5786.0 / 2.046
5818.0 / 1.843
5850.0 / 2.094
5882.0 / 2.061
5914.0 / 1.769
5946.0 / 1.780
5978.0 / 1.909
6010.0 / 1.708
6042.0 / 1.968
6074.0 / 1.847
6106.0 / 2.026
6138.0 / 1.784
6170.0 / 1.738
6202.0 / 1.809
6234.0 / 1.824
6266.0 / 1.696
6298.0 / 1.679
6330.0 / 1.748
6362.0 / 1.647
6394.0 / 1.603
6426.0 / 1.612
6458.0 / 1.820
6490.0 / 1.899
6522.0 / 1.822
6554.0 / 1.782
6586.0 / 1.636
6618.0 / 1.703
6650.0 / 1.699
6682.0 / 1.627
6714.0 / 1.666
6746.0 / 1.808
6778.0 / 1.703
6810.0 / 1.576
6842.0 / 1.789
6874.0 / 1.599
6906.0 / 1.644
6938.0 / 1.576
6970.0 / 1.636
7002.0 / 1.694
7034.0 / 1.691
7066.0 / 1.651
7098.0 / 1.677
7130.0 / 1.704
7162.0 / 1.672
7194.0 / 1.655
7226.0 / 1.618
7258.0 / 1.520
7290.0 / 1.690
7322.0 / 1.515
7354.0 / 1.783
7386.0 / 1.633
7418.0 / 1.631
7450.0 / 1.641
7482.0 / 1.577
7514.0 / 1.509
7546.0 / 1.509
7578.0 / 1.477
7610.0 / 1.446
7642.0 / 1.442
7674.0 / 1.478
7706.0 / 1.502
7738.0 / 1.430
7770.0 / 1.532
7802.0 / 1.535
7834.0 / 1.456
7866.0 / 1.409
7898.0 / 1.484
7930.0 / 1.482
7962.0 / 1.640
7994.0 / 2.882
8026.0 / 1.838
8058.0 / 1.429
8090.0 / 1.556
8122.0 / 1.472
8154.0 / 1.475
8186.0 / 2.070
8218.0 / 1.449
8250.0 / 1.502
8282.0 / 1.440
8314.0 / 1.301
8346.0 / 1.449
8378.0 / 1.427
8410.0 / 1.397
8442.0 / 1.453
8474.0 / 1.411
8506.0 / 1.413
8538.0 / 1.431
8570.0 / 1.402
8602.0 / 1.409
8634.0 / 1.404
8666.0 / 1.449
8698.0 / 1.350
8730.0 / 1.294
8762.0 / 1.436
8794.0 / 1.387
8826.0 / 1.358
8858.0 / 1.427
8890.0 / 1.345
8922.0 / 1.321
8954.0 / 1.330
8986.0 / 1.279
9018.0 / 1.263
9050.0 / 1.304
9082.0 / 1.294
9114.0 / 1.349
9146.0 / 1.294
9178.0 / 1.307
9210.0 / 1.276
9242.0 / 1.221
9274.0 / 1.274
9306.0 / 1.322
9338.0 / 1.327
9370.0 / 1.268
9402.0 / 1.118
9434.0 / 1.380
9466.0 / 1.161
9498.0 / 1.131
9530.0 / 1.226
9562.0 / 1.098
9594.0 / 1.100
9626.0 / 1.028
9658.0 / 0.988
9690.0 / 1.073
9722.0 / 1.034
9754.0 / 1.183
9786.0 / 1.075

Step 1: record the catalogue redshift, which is 0.22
